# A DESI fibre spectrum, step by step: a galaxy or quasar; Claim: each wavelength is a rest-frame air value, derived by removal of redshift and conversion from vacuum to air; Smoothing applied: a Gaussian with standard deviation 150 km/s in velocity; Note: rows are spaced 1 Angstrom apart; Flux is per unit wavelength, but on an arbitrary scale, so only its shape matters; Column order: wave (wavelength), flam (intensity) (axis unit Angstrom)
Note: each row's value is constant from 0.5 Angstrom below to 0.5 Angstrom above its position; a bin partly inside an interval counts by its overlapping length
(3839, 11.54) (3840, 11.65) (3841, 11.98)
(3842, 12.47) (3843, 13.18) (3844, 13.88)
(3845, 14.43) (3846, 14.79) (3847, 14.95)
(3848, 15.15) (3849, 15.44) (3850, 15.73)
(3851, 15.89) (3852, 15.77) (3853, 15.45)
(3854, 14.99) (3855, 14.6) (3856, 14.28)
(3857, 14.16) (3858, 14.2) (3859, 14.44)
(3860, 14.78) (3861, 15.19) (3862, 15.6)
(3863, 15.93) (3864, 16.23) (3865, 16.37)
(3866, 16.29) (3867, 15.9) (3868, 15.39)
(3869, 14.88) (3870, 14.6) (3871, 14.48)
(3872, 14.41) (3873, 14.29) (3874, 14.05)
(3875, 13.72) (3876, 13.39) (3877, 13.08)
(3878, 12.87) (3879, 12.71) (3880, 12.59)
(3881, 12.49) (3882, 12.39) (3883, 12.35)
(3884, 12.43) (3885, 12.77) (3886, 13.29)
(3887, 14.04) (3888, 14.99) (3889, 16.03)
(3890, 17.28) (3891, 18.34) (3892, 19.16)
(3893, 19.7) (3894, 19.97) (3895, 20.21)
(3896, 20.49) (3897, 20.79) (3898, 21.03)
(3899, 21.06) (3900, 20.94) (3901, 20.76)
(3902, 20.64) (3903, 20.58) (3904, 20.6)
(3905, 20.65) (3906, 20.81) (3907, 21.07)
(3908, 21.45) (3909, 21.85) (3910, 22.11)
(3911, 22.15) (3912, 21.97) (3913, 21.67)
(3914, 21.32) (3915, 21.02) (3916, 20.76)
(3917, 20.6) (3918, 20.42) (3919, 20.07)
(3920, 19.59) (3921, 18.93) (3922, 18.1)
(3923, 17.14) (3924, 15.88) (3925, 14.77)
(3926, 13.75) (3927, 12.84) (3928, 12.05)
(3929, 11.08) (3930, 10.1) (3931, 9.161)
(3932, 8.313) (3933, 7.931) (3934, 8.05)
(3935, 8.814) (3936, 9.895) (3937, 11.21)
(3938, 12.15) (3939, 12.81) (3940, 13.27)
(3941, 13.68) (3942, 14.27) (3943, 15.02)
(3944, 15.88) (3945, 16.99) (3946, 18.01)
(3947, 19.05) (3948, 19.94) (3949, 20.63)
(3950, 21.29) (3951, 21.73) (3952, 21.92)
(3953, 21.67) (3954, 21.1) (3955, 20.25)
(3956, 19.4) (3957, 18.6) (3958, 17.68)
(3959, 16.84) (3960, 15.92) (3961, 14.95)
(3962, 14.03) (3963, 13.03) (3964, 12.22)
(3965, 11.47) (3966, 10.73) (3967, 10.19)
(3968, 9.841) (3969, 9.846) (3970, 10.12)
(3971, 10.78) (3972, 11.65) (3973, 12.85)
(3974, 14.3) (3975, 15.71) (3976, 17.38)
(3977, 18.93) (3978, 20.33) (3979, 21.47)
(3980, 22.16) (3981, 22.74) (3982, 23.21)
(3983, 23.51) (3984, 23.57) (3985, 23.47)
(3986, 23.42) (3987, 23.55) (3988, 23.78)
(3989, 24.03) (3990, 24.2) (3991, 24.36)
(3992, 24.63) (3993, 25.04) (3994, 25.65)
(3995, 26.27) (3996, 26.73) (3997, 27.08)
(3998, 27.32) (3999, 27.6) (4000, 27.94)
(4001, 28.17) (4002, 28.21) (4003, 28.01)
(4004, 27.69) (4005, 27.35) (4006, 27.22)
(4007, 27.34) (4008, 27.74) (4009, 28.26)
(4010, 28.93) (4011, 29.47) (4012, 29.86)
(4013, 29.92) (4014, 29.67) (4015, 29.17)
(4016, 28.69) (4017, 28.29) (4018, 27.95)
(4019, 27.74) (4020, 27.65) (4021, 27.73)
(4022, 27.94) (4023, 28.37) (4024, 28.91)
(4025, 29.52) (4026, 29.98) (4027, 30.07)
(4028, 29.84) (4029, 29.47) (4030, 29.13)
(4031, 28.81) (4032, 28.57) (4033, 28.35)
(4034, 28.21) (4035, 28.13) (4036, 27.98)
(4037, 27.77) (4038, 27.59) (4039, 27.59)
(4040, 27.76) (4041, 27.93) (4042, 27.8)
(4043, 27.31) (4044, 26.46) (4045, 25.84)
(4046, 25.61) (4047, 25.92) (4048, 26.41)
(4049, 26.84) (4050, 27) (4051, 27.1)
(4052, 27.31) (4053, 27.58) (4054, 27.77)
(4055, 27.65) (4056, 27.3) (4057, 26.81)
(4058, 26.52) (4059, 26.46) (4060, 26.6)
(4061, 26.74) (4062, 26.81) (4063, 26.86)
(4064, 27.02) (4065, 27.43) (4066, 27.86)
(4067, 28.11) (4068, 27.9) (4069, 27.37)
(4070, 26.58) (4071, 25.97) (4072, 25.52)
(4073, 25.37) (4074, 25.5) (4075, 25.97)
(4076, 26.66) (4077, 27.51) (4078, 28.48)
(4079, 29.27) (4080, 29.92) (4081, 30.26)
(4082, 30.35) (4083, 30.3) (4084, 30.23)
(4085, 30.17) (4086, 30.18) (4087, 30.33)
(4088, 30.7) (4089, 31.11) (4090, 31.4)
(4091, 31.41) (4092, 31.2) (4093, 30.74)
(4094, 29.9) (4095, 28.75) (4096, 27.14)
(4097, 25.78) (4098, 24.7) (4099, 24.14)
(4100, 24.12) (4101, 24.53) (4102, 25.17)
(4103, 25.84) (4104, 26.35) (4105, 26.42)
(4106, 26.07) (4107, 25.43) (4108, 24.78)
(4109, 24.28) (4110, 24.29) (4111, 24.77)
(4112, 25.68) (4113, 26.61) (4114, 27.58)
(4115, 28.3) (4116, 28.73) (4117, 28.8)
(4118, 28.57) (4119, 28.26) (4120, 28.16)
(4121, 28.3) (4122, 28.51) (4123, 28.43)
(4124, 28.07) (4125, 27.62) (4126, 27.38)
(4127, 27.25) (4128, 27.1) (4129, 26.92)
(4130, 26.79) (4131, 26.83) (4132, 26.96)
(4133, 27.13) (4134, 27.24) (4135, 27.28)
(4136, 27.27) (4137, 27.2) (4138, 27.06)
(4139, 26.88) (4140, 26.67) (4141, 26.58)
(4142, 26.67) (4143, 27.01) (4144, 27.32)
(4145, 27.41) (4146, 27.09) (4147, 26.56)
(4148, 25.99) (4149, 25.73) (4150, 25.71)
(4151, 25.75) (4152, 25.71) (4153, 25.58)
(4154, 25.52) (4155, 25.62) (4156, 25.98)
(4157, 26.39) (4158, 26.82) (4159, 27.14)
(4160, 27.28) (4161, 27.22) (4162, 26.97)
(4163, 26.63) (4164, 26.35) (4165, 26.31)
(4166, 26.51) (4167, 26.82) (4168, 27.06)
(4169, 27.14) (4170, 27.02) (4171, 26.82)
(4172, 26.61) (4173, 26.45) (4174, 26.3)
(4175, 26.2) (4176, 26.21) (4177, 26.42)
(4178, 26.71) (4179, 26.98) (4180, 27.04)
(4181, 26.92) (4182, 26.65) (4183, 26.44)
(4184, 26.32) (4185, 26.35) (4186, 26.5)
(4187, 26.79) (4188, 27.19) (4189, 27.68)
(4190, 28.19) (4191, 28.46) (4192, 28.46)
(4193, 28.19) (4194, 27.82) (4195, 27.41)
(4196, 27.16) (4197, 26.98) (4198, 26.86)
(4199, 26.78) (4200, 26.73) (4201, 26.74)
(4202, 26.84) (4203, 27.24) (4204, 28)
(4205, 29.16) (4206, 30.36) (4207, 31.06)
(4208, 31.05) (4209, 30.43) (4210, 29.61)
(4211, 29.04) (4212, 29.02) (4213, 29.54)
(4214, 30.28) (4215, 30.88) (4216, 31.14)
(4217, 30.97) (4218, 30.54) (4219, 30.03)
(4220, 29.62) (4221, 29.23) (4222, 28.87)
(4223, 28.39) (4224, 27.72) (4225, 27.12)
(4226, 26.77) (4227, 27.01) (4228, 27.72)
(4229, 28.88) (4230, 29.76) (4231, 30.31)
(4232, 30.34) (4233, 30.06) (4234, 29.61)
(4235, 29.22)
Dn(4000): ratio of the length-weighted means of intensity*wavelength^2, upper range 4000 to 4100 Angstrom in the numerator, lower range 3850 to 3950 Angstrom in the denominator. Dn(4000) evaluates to 1.87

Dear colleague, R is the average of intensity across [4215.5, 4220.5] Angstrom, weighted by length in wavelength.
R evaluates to 30.5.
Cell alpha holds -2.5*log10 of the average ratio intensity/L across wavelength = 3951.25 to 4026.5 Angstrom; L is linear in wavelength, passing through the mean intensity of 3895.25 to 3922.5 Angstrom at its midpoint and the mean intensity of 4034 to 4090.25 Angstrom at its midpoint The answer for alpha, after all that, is 0.09 mag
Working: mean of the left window 20.8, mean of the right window 27.7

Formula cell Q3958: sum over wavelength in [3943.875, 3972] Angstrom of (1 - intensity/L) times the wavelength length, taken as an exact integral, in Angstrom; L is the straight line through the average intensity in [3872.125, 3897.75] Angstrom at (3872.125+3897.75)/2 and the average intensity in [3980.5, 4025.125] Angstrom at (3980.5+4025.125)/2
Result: 7.7 Angstrom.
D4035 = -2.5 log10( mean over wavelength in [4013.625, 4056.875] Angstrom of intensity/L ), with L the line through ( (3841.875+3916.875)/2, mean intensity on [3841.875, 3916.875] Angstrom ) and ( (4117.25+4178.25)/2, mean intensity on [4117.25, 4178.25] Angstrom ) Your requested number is -0.23 mag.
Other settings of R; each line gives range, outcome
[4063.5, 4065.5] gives 27.2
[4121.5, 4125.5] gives 28.2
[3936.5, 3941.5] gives 12.6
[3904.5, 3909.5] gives 21.2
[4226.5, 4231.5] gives 28.7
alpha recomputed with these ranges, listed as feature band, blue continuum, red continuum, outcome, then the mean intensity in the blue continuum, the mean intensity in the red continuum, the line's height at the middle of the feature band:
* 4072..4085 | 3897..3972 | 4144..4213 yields -0.232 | 16.6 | 27.2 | 22.8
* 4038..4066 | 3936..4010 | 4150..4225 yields -0.188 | 19.8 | 27.6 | 22.7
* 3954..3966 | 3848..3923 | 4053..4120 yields 0.302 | 17.1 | 27.5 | 21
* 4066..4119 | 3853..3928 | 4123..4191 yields -0.134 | 17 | 26.8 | 24.4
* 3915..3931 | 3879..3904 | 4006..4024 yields 0.221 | 17.2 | 28.5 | 20.1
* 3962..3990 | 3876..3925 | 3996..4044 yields 0.393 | 18.3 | 28.3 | 24.6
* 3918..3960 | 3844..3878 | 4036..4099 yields 0.255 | 14.9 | 27.8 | 19.8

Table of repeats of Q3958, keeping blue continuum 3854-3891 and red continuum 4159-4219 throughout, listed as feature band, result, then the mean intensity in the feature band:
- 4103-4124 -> -2.0 Angstrom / 26.9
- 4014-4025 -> -4.1 Angstrom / 28.4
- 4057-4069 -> -2.5 Angstrom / 27.1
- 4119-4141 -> -1.8 Angstrom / 27.4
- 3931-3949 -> 4.1 Angstrom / 13.3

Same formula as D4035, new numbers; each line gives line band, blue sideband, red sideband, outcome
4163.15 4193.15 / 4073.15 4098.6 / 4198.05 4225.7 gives 0.08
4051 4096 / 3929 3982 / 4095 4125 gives -0.18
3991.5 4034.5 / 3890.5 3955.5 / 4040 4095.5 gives -0.17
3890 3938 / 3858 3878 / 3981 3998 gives 0.04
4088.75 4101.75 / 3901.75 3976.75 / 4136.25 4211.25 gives -0.19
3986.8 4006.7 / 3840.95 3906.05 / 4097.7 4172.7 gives -0.25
